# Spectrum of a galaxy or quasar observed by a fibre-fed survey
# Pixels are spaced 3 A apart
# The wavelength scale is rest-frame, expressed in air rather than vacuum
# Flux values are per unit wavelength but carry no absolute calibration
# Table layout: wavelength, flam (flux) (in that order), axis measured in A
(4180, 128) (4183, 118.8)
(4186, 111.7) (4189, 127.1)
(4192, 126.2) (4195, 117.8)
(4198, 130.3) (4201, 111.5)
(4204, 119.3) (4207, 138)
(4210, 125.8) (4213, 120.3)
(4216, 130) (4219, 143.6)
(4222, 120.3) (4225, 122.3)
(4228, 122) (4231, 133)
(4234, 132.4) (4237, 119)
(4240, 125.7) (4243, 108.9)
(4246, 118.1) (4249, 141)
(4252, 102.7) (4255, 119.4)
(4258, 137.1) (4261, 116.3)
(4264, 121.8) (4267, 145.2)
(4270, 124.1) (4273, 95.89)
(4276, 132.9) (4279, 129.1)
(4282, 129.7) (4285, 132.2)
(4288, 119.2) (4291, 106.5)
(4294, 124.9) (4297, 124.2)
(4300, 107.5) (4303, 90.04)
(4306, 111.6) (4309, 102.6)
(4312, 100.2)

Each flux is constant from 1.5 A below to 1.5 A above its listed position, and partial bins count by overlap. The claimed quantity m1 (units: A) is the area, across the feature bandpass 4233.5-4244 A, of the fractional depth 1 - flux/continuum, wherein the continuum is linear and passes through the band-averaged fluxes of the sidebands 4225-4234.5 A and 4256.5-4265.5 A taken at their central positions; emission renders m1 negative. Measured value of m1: 0.5 A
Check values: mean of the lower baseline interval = 128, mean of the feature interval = 121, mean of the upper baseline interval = 125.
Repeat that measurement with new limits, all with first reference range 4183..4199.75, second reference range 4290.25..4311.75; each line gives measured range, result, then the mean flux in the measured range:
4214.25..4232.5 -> -1.6 A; 128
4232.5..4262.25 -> -1.7 A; 122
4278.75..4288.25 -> -1.5 A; 128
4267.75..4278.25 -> -0.7 A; 120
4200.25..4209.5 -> -0.3 A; 124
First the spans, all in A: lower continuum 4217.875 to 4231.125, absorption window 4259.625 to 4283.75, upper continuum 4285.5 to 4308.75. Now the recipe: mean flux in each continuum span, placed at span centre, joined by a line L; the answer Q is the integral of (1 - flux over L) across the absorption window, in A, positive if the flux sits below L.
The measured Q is -1.4 A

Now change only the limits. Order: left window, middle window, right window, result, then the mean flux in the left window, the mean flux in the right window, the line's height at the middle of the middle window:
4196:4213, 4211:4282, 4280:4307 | -2.3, 124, 117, 121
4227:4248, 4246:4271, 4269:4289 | -0.5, 123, 123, 123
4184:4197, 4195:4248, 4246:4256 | -1.7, 121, 121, 121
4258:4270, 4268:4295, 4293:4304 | -0.4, 128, 112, 120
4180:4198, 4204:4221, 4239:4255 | -1.3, 122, 119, 121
